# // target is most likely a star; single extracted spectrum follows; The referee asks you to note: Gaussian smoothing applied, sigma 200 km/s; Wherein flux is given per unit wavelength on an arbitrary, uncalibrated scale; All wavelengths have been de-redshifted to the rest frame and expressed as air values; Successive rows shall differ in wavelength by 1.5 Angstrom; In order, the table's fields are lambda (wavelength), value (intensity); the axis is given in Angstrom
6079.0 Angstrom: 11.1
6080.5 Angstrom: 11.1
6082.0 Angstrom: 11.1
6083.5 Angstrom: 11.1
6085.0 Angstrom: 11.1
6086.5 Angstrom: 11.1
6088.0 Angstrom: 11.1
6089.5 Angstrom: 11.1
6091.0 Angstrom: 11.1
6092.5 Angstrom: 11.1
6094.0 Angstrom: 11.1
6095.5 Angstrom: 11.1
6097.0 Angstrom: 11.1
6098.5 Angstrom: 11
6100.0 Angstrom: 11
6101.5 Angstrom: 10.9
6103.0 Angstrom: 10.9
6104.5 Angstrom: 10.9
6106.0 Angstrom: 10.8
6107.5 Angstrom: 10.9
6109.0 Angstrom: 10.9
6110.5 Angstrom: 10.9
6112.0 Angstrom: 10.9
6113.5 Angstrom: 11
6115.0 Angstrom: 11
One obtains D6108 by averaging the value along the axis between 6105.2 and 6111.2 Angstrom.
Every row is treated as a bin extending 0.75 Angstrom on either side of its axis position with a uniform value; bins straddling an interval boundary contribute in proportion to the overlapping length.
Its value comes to 10.9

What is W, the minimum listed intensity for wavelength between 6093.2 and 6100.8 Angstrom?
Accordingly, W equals 11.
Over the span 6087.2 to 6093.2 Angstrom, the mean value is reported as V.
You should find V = 11.1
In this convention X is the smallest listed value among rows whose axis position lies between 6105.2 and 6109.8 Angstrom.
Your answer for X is 10.8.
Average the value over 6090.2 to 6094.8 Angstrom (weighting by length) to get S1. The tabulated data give 11.1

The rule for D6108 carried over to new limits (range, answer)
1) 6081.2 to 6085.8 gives 11.1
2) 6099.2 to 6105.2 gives 10.9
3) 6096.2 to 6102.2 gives 11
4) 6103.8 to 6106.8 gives 10.9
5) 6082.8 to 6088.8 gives 11.1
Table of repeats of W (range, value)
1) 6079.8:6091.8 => 11.1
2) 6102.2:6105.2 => 10.9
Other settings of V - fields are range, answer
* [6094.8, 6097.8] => 11.1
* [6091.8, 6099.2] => 11.1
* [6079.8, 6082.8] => 11.1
